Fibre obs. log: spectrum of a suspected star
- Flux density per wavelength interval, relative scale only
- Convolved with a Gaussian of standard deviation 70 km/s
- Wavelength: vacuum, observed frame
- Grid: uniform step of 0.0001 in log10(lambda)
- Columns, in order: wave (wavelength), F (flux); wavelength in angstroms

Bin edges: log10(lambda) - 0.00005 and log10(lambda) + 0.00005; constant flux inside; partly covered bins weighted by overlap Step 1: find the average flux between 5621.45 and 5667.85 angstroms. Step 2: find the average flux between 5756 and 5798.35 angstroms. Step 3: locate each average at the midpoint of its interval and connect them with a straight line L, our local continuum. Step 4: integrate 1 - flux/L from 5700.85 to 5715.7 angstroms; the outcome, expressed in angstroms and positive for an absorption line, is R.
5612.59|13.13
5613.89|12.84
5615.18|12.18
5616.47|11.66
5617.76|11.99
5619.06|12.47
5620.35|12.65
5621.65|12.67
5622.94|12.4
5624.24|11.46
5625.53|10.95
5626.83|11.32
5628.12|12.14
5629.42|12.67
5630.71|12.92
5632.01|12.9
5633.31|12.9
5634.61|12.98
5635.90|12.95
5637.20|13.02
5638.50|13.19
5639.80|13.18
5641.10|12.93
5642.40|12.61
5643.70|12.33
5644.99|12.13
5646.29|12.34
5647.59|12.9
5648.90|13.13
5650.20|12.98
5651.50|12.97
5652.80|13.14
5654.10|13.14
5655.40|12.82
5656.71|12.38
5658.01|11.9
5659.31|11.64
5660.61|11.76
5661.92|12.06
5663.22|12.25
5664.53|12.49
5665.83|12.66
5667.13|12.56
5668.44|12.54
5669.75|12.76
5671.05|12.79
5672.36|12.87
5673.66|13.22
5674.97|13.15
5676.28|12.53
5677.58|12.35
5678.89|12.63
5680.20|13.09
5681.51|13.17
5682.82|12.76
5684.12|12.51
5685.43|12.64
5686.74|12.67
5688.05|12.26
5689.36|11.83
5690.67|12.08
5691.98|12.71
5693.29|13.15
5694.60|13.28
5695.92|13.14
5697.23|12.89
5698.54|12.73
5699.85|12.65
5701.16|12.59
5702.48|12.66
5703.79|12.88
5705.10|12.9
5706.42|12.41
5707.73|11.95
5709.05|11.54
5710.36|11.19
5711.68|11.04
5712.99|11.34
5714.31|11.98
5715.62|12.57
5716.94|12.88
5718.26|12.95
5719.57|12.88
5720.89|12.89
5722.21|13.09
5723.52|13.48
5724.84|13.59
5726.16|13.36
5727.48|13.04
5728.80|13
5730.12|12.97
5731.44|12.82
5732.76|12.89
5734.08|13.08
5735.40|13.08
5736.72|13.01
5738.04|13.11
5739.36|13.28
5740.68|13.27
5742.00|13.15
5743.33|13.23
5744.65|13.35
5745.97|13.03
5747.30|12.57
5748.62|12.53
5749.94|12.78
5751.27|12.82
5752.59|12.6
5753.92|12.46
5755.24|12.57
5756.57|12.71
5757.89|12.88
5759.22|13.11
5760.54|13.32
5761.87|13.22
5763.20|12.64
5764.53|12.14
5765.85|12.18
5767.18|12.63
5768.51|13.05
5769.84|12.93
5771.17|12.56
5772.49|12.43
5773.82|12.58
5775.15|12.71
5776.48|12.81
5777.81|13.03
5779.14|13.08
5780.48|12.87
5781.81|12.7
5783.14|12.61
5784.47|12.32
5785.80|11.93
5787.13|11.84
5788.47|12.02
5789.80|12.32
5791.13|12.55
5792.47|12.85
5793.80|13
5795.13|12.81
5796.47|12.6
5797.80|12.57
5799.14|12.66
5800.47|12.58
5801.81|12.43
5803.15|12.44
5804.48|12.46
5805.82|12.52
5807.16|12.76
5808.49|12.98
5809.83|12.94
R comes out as 0.6 angstroms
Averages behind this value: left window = 12.5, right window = 12.7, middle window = 12.1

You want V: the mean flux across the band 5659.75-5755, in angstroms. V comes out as 12.7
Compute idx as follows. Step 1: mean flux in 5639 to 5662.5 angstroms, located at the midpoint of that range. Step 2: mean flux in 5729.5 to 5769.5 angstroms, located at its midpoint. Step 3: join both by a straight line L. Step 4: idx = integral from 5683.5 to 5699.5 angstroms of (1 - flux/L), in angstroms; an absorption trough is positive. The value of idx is 0.06 angstroms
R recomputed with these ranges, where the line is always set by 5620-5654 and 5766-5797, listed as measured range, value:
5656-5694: 0.2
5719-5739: -0.8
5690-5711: 0.1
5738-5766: -0.6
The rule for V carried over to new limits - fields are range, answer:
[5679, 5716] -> 12.5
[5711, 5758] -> 12.8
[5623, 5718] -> 12.5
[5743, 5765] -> 12.8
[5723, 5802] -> 12.8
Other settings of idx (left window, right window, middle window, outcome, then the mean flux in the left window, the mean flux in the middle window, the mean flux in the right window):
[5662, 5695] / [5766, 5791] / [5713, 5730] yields -0.4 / 12.7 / 12.9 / 12.6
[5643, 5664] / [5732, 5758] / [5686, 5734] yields 0.5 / 12.5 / 12.6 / 12.9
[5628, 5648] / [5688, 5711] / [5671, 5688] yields -0.3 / 12.8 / 12.8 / 12.5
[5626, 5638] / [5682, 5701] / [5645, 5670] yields 0.2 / 12.6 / 12.5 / 12.7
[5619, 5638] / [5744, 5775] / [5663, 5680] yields -0.2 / 12.4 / 12.7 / 12.7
